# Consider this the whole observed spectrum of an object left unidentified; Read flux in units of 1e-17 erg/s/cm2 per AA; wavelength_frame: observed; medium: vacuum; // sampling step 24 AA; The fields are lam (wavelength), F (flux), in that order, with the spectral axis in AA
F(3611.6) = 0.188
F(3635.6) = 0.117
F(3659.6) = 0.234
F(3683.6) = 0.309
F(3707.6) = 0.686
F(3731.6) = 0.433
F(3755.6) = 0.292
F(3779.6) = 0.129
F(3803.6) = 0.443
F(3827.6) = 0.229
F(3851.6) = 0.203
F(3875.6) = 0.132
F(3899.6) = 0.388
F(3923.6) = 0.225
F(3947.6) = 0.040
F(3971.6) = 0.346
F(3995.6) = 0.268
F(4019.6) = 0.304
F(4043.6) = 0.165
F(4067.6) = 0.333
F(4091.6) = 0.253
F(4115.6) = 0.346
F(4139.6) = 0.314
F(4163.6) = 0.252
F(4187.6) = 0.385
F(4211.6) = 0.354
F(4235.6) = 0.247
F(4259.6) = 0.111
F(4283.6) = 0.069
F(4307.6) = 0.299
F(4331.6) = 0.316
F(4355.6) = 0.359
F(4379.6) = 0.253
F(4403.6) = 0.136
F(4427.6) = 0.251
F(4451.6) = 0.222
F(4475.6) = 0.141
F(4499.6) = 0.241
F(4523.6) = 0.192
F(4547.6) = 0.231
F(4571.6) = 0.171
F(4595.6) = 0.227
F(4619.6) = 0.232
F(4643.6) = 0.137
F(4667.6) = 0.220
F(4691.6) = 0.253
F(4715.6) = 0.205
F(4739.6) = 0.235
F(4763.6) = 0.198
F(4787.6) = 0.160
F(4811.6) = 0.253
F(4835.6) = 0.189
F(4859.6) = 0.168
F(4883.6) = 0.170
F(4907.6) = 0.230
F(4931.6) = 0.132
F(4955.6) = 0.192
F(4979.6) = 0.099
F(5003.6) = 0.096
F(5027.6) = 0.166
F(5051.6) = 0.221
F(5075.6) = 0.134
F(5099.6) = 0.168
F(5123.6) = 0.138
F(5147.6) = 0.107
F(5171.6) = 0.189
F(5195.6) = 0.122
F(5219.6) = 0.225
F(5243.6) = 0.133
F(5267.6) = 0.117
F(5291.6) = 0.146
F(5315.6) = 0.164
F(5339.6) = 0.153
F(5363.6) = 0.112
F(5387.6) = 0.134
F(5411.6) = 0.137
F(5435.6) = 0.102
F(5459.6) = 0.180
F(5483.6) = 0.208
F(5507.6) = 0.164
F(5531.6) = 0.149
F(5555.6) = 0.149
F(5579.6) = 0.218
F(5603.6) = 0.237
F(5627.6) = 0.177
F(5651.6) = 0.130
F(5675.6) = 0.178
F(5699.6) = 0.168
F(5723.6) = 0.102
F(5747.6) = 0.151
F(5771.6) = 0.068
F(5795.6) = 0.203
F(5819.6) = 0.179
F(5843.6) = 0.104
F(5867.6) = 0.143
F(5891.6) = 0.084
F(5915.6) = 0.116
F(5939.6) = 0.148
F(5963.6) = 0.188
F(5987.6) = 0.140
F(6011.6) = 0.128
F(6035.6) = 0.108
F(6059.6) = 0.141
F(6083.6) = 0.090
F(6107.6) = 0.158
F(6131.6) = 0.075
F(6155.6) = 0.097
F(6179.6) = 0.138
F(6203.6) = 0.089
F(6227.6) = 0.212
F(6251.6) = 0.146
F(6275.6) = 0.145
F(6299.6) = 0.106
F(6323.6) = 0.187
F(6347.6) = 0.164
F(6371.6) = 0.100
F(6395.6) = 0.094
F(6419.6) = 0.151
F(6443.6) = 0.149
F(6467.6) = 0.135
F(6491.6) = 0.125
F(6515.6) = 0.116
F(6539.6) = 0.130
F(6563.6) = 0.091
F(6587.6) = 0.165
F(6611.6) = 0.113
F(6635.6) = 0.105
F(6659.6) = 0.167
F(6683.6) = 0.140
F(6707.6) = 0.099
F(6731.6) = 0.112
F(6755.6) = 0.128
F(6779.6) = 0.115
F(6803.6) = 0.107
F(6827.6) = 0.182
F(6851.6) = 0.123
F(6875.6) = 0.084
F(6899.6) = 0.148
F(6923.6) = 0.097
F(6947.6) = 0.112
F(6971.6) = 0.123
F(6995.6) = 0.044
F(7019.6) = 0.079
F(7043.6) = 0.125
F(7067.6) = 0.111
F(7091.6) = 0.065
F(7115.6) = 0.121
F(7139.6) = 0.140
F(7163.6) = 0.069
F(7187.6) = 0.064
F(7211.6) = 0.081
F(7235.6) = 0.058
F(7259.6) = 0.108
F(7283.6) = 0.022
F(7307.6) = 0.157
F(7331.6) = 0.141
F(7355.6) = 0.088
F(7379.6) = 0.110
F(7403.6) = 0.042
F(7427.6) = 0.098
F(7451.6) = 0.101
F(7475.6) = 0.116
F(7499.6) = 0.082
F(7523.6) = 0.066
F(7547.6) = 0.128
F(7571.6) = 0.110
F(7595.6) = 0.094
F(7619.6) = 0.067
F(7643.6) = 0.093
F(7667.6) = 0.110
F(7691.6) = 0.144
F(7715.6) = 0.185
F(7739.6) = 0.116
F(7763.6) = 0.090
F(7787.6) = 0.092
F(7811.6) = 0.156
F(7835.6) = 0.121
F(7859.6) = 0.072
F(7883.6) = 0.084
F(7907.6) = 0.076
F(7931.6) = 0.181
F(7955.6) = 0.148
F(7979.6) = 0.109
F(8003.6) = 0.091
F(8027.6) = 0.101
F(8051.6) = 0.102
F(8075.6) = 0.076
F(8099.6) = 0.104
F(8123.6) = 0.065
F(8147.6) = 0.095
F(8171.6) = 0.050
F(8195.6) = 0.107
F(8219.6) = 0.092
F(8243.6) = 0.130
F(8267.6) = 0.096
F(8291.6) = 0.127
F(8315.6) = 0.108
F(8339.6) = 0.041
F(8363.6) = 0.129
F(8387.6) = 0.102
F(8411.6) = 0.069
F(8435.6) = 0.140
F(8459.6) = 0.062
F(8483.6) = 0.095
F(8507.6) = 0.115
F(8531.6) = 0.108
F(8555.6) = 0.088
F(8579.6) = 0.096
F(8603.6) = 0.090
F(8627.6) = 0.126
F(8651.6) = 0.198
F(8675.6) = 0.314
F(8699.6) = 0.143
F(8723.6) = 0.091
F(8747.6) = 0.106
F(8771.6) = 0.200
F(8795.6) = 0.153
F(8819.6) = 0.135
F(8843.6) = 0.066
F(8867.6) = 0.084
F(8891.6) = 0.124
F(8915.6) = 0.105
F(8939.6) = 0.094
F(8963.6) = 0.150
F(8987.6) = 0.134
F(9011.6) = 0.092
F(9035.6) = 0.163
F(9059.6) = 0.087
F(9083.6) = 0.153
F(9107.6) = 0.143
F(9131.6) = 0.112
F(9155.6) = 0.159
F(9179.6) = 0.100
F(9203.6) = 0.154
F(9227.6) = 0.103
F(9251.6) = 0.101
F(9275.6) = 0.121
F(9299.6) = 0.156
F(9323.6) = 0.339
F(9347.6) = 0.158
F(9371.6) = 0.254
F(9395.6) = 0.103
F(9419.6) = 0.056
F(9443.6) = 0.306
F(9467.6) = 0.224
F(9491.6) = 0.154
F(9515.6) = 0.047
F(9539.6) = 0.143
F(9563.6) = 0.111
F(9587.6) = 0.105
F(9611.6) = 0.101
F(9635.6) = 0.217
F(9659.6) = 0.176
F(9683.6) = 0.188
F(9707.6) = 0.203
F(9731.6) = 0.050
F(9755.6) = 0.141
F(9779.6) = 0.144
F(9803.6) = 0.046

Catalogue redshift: 1.324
